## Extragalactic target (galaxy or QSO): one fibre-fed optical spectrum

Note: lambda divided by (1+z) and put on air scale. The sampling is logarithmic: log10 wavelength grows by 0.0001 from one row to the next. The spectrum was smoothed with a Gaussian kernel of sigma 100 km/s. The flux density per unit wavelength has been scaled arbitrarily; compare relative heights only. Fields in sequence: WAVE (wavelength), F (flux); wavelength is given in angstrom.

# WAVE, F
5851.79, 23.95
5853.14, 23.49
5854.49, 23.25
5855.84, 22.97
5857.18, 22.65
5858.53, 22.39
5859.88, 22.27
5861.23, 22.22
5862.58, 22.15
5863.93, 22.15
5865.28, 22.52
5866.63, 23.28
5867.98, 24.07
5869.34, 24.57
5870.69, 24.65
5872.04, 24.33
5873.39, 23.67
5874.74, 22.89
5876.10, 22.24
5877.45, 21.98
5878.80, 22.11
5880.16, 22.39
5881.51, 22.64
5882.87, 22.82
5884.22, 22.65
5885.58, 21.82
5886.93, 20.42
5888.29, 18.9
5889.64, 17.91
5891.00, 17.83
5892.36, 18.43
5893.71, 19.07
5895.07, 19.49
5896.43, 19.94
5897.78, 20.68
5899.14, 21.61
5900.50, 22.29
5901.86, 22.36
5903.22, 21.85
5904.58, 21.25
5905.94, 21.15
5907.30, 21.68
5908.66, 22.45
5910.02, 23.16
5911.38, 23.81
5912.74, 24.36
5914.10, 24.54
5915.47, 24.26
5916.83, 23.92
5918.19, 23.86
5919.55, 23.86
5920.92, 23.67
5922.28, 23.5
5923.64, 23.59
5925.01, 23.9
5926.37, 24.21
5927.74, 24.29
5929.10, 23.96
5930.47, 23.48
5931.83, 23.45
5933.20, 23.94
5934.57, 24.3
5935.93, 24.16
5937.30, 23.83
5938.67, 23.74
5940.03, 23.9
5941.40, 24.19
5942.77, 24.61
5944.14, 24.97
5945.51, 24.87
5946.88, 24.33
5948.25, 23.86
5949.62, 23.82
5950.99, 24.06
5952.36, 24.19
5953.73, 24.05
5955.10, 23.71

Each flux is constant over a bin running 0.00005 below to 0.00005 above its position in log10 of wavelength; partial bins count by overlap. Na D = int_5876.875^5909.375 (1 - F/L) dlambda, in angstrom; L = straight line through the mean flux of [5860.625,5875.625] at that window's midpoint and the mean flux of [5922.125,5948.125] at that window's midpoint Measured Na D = 3.58 angstrom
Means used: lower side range 23.3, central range 21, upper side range 24.1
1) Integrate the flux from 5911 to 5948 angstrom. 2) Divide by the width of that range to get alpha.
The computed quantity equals 24.1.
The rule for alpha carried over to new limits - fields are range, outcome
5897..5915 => 22.4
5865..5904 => 21.7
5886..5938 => 22.4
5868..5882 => 23.2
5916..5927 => 23.8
